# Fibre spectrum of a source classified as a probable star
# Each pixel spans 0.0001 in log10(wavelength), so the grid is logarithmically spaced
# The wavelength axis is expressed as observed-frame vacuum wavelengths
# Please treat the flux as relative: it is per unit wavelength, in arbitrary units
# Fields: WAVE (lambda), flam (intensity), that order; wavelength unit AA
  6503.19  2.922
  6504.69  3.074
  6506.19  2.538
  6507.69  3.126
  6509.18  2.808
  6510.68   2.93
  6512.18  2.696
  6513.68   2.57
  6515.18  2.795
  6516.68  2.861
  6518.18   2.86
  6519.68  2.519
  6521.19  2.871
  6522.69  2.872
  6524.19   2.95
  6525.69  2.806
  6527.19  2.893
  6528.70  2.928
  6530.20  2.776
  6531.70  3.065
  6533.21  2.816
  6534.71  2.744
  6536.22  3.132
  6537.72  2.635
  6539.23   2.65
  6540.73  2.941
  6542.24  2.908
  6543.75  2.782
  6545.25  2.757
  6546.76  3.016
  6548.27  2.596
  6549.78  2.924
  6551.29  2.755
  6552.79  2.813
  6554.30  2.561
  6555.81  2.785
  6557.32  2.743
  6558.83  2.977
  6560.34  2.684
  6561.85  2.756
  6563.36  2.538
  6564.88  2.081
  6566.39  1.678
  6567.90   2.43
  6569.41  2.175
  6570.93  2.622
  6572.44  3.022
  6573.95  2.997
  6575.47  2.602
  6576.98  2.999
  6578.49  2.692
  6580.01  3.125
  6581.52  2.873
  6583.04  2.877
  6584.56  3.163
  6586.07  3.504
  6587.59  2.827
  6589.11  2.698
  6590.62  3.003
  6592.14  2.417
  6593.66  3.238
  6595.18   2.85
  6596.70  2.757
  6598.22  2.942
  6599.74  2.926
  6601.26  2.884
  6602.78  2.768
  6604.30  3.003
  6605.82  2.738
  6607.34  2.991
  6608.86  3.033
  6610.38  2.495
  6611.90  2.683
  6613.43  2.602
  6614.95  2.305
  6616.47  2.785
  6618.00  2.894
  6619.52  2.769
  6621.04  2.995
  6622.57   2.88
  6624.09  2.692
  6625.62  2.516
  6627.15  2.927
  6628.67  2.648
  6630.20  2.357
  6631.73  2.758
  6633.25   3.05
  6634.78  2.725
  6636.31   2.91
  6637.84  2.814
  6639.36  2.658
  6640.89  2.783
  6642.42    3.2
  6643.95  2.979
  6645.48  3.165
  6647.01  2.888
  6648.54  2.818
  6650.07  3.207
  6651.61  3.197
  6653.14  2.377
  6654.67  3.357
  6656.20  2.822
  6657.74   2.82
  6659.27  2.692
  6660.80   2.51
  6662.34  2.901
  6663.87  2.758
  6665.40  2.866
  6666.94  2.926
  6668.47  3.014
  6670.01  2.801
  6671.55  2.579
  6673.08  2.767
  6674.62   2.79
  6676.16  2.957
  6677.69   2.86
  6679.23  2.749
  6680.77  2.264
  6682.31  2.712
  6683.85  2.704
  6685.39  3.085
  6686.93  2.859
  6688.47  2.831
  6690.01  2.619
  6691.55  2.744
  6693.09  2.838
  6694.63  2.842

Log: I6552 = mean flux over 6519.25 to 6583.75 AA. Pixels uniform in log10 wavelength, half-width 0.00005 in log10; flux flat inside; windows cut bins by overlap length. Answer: 2.75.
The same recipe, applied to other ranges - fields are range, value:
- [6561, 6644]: 2.77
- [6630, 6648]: 2.87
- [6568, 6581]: 2.76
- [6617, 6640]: 2.77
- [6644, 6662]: 2.9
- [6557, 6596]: 2.75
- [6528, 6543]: 2.86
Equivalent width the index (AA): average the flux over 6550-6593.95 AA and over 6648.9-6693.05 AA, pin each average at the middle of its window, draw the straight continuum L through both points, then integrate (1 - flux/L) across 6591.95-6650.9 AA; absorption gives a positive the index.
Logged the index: -1.0 AA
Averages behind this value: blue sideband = 2.74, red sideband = 2.81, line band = 2.83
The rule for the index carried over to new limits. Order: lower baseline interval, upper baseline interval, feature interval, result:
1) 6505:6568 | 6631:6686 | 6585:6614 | -0.66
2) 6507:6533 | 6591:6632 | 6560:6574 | 1.69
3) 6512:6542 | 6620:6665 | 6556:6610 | 0.86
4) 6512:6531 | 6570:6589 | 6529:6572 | 2.52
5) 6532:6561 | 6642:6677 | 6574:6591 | -0.68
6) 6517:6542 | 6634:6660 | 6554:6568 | 1.63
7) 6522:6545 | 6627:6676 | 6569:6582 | 0.23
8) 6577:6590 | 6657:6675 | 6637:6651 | -0.56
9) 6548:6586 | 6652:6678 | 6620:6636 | 0.11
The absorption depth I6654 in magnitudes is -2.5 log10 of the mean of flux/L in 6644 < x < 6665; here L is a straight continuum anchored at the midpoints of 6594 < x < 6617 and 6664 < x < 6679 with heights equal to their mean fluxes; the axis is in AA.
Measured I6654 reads -0.025 mag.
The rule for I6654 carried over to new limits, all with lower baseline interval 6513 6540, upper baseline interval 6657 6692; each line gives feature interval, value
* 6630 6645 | -0.02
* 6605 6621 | 0.02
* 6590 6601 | -0.03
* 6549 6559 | 0.01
